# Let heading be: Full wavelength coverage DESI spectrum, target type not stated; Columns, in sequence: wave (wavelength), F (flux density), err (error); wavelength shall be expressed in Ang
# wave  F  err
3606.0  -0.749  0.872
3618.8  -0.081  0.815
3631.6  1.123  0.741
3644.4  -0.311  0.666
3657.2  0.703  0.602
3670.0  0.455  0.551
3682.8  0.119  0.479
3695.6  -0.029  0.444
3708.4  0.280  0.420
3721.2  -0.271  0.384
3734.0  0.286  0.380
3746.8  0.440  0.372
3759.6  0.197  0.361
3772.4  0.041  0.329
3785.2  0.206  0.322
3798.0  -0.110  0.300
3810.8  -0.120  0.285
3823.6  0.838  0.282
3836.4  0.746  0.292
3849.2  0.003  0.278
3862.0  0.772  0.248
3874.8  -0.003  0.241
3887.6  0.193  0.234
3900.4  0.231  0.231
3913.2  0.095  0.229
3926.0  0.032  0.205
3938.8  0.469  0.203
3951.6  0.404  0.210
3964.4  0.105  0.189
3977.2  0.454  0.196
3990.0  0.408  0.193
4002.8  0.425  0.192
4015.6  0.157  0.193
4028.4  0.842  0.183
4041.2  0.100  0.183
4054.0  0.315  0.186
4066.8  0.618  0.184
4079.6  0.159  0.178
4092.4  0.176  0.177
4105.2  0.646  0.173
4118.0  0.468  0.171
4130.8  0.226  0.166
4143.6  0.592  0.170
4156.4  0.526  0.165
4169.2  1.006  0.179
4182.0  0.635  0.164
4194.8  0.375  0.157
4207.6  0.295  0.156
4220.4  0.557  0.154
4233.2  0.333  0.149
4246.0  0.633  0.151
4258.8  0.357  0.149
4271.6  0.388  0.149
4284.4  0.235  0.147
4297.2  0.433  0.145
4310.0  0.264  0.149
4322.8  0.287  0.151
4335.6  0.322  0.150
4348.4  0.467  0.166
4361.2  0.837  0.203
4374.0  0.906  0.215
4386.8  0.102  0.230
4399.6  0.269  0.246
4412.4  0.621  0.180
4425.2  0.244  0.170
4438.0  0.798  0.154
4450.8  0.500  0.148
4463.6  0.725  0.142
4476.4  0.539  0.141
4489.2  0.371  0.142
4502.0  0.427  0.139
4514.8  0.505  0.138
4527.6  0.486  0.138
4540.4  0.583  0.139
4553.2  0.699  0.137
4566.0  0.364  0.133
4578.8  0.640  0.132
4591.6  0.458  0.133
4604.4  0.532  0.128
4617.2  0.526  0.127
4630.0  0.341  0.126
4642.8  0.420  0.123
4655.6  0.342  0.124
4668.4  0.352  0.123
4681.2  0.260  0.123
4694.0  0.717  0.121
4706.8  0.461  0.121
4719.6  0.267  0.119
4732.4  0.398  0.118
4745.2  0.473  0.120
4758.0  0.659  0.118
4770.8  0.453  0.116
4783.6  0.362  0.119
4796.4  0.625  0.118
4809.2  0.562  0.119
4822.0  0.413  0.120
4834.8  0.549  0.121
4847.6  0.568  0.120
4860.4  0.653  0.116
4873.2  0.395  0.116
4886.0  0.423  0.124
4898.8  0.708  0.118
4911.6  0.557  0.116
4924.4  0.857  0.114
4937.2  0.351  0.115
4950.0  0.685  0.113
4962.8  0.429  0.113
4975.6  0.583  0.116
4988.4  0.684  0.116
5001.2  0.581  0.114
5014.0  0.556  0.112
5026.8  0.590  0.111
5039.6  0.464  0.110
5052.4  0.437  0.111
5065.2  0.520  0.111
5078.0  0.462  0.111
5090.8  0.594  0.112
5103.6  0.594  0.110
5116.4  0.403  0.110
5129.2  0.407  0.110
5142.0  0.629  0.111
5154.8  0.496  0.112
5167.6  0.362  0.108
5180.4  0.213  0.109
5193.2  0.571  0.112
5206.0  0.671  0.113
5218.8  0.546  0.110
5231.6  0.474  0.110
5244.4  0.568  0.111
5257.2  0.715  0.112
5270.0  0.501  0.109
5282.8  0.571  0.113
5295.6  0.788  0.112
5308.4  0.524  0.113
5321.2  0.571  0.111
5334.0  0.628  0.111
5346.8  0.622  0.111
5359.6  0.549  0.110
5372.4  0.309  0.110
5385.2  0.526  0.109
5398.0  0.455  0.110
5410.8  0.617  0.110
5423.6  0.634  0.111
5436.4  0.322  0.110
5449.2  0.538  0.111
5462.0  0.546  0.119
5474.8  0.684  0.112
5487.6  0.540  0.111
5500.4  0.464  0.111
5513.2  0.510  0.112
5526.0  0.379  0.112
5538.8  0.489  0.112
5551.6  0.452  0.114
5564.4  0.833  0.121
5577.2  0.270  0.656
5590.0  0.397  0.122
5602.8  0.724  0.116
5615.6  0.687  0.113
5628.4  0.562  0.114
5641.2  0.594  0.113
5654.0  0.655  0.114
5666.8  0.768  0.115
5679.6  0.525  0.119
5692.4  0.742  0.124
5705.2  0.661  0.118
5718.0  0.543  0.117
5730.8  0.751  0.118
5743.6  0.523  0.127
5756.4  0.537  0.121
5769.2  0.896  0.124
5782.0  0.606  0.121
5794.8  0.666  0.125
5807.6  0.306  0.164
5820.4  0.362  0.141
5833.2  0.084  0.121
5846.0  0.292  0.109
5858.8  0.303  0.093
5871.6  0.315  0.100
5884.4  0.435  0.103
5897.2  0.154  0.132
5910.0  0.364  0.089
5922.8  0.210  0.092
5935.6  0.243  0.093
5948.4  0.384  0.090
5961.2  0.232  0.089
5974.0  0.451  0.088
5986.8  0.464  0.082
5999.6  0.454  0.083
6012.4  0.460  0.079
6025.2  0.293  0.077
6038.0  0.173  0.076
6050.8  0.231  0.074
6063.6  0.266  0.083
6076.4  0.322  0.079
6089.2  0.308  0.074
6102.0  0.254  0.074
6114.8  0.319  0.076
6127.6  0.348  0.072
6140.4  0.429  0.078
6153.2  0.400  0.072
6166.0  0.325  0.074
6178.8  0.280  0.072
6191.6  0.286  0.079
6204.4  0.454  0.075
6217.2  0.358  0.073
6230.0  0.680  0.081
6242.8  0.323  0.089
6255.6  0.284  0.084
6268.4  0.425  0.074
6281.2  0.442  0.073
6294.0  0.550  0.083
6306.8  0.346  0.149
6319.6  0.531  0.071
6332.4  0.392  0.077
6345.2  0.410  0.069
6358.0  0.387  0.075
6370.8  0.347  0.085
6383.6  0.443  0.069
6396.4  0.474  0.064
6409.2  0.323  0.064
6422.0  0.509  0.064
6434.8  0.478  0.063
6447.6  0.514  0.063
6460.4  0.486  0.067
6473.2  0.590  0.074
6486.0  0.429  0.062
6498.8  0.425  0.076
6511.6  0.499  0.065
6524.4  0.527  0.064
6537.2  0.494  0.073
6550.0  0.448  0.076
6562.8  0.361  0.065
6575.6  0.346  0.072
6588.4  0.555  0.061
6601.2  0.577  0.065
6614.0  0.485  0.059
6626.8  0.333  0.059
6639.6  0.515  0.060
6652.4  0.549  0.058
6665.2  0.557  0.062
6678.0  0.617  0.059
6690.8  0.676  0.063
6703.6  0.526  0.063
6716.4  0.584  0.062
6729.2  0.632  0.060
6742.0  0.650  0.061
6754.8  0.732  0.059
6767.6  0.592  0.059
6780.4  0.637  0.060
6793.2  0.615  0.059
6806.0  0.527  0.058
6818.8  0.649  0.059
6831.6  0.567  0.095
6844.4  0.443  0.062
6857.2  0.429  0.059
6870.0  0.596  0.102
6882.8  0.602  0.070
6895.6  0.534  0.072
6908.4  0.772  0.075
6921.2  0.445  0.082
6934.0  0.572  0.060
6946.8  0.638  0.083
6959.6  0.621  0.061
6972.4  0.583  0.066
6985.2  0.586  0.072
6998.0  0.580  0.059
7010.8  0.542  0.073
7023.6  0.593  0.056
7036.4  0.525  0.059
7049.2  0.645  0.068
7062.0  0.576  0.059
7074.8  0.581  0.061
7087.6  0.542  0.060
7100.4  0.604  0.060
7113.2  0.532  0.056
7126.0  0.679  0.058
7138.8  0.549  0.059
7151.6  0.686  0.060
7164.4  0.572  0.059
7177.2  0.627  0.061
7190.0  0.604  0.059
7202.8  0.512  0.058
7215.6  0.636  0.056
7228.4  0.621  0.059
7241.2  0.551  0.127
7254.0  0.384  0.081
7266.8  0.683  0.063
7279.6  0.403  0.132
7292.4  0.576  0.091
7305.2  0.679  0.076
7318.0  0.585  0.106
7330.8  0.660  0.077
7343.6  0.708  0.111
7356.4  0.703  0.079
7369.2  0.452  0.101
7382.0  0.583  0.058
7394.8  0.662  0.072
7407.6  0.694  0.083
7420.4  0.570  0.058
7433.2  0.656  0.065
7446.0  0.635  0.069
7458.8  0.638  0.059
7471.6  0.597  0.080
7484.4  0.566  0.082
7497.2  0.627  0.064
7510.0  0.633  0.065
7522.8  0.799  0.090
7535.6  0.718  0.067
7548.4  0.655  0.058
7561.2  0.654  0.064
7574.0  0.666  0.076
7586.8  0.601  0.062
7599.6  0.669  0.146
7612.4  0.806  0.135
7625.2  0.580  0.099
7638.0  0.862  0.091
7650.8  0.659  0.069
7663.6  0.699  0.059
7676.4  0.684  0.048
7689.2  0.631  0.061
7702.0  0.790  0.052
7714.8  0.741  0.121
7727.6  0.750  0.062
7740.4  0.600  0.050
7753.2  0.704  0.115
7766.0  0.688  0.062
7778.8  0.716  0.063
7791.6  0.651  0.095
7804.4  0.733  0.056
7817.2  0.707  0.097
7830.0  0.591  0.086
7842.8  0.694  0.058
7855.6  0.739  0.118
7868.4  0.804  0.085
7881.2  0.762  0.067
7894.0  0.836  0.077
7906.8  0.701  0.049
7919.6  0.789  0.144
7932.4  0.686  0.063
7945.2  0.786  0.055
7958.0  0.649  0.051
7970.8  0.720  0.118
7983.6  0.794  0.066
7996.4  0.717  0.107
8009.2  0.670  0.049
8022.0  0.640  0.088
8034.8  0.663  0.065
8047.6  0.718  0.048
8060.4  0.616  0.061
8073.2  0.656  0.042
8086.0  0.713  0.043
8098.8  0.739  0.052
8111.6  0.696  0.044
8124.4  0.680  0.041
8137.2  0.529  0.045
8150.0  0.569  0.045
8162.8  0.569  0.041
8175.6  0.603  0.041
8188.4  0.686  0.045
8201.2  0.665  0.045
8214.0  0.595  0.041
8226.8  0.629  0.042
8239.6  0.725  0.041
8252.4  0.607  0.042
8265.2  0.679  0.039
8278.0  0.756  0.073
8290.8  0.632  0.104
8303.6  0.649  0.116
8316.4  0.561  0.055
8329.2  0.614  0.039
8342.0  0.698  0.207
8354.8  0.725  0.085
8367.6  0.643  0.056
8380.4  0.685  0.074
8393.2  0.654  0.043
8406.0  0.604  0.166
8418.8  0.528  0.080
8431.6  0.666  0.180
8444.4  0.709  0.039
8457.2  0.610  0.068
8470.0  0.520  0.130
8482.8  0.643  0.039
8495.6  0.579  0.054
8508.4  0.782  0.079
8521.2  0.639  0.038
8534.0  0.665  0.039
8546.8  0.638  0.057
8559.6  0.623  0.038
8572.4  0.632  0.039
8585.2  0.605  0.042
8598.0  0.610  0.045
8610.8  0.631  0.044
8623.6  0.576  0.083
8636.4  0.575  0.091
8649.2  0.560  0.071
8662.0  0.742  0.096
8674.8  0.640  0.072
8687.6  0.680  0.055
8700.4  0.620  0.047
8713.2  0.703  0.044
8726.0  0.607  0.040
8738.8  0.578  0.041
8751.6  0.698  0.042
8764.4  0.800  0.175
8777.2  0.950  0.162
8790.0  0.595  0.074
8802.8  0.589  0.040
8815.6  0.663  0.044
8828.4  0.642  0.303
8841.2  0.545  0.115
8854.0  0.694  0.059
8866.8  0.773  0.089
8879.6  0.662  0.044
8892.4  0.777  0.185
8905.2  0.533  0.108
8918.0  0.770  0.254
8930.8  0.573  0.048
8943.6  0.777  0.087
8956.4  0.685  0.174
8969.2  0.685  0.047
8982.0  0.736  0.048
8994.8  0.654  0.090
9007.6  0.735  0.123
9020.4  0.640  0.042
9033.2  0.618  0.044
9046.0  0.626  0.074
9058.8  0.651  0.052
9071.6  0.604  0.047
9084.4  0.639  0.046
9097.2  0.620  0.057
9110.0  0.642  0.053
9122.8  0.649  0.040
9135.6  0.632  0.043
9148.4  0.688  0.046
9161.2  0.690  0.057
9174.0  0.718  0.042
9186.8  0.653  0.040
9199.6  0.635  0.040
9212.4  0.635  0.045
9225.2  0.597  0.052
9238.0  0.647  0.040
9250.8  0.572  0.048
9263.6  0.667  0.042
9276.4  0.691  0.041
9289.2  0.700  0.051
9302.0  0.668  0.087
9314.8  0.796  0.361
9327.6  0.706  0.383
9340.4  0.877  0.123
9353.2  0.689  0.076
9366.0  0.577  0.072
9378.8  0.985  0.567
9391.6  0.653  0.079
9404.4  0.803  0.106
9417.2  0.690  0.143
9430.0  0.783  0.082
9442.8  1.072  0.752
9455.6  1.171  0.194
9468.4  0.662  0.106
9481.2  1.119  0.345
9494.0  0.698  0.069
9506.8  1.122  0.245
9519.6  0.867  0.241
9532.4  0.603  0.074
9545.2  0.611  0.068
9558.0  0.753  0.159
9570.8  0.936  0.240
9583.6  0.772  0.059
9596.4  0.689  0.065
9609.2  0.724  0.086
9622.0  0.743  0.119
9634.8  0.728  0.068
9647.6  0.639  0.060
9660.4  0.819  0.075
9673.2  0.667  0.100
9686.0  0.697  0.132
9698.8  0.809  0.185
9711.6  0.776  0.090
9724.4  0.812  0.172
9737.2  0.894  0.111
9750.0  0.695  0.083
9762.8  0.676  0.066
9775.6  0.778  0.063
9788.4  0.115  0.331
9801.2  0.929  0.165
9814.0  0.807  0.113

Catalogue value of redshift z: 0.670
